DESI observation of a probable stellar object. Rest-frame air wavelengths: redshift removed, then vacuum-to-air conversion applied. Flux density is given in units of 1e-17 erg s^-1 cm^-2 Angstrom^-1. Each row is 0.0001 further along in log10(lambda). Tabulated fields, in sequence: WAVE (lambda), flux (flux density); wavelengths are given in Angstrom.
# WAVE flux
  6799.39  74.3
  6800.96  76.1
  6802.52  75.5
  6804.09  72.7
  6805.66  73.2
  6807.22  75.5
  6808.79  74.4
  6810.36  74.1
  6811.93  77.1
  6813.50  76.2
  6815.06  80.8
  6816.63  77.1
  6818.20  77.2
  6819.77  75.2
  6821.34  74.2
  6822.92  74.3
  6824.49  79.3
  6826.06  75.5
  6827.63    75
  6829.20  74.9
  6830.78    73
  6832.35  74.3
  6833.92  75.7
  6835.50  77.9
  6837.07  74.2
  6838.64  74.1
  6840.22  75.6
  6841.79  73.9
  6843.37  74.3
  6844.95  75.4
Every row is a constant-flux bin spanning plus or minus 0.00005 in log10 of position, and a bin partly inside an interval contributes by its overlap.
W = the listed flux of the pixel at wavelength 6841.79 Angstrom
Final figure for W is 73.9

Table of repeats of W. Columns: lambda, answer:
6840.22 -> 75.6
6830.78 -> 73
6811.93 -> 77.1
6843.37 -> 74.3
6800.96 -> 76.1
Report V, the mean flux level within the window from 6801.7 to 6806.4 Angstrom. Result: 73.8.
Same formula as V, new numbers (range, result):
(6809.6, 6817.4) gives 77.1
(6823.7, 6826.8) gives 77.5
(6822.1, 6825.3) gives 76.6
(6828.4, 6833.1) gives 74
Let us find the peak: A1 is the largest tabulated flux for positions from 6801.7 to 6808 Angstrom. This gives 75.5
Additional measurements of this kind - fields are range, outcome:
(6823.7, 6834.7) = 79.3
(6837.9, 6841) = 75.6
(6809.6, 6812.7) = 77.1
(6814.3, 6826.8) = 80.8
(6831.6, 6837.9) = 77.9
